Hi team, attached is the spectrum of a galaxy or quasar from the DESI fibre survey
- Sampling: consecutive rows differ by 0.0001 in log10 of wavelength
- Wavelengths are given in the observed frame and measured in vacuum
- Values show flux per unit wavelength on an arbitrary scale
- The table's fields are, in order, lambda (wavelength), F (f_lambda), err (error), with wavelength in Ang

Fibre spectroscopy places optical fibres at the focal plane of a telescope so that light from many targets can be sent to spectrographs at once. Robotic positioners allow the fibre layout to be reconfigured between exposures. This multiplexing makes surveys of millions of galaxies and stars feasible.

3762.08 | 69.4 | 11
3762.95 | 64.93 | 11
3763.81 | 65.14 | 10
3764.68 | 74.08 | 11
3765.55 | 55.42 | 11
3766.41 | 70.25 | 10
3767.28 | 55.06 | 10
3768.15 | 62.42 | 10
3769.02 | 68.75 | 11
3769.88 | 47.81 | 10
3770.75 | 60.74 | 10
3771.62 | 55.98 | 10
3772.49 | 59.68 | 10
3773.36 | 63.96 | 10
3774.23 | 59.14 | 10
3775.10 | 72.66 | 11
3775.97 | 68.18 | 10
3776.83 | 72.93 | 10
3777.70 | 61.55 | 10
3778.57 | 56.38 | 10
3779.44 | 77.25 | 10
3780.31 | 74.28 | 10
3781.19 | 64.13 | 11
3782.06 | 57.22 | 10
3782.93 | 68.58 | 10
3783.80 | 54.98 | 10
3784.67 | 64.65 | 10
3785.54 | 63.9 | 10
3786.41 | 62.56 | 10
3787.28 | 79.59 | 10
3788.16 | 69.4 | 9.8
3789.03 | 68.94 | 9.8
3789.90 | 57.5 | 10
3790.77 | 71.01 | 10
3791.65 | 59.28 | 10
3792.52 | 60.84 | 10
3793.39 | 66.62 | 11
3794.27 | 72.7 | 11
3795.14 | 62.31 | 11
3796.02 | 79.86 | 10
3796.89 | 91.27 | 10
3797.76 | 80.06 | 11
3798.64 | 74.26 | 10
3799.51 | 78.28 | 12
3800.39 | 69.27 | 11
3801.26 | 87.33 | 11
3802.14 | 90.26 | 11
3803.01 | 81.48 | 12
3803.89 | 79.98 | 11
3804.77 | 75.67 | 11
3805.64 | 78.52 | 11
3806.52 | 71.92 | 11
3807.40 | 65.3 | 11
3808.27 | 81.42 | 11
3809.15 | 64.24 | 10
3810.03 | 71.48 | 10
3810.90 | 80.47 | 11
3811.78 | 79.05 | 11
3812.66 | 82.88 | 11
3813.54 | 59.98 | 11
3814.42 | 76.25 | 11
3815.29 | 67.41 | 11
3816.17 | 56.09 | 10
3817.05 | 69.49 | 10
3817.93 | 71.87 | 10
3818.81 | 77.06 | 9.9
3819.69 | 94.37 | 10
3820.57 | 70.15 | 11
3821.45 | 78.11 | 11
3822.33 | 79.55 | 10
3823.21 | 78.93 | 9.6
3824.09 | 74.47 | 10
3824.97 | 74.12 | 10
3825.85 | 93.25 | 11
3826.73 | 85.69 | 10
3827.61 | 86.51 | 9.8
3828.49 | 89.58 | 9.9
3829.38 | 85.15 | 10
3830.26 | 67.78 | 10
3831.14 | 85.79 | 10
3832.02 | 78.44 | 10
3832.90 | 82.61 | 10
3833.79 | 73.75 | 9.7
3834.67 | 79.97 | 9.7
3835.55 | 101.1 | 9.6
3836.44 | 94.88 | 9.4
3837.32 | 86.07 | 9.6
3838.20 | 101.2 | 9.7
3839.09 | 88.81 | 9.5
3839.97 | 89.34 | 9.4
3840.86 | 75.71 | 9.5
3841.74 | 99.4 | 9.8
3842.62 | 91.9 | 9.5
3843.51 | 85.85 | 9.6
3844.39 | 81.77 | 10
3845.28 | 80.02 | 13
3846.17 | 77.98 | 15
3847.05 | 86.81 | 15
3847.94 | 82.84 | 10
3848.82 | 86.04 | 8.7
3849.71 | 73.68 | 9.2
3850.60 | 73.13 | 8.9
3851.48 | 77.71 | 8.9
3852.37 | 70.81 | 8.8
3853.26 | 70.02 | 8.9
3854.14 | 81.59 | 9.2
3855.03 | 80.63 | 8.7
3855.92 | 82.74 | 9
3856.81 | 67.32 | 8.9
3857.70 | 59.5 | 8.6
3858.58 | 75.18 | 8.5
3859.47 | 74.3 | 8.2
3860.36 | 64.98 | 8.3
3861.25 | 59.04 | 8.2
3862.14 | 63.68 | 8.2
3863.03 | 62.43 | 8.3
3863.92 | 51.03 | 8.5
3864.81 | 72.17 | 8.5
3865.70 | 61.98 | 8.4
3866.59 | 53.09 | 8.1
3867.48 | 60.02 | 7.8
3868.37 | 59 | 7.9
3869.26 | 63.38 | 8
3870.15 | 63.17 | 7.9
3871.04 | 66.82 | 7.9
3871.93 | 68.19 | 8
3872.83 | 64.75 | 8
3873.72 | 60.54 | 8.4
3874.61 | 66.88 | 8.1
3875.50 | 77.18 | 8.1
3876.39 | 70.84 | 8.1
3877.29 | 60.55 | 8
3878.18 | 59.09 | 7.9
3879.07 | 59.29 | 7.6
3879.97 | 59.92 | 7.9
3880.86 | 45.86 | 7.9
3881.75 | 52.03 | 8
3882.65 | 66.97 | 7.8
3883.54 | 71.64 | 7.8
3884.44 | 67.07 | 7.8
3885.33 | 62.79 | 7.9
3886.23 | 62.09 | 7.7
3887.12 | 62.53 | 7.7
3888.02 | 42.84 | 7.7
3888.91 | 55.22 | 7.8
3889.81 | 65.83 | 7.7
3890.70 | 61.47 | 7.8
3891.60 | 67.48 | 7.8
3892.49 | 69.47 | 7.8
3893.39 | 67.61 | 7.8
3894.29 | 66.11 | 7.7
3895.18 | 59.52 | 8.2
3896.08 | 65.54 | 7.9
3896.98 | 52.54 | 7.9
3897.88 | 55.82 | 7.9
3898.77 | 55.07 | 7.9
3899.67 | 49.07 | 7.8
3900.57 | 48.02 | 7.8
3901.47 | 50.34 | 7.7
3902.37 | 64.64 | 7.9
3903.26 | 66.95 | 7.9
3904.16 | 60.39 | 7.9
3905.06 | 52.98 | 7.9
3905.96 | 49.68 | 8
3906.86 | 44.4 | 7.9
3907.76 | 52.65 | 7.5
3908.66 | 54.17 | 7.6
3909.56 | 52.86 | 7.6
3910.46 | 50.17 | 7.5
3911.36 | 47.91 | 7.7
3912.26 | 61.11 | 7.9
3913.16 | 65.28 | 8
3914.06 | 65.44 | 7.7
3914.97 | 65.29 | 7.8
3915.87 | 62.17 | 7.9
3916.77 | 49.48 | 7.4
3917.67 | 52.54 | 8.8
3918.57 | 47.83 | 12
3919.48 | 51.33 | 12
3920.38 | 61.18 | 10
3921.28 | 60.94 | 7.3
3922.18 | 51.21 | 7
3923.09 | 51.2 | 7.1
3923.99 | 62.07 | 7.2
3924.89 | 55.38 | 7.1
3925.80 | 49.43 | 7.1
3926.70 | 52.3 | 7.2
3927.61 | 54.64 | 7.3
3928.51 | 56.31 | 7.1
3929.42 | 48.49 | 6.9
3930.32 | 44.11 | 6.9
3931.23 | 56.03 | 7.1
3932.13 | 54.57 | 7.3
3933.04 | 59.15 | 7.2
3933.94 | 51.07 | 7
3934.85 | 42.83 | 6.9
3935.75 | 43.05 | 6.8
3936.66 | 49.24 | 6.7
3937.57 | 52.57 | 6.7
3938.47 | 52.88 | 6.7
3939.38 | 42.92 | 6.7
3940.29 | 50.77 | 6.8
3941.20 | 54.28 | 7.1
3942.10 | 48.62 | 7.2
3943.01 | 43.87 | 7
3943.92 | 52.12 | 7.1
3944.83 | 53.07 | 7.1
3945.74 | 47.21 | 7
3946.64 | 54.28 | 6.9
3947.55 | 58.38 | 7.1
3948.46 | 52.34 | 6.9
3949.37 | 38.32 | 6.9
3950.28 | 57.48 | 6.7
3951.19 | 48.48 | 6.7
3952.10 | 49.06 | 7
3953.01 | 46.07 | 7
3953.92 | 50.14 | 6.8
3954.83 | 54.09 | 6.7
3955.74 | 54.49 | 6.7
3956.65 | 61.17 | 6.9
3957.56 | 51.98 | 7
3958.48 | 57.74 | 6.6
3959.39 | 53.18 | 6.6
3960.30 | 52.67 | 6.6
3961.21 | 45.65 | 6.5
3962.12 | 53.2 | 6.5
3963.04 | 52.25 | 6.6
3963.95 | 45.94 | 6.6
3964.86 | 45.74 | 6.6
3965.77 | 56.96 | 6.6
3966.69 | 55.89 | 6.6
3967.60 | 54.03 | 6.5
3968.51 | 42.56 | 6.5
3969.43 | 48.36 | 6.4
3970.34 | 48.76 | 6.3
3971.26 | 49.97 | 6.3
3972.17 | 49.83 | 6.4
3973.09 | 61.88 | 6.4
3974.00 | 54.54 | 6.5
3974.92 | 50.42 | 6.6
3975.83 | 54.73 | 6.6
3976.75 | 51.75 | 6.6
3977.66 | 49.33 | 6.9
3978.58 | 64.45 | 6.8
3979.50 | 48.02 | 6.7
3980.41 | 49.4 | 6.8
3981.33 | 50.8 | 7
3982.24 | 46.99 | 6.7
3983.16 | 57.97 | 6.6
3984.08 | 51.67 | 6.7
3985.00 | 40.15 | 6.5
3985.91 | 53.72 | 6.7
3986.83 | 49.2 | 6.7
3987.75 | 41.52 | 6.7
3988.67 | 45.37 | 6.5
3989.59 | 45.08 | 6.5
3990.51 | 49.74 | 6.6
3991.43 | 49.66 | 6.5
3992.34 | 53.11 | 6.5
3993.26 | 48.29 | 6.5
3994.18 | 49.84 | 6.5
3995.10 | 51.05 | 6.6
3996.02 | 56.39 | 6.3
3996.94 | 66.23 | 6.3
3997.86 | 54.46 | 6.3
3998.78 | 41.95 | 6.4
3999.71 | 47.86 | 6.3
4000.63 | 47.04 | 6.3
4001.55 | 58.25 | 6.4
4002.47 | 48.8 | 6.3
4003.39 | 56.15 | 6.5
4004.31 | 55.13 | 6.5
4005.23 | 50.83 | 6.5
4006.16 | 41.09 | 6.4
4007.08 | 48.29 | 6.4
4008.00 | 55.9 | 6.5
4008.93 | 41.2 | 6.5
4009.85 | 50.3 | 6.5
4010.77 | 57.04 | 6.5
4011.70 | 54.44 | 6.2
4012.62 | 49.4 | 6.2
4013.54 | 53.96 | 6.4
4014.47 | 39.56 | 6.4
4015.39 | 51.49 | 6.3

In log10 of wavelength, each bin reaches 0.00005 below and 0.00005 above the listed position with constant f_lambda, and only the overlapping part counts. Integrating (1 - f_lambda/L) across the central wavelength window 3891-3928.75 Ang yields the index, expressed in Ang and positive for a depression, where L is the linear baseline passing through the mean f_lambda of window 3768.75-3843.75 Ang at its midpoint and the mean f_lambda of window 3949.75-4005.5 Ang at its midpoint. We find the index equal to 2.5 Ang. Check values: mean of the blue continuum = 74.7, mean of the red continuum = 51.4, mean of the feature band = 56.6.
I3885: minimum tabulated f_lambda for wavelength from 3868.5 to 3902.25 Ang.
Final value 42.84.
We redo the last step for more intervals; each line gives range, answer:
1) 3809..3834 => 56.09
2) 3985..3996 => 40.15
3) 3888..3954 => 38.32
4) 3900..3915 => 44.4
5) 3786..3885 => 45.86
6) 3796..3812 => 64.24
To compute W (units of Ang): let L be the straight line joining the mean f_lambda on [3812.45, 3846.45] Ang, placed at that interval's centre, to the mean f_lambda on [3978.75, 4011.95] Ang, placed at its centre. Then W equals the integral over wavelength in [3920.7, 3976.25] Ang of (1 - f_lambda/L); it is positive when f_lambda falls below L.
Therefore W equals 6.9 Ang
